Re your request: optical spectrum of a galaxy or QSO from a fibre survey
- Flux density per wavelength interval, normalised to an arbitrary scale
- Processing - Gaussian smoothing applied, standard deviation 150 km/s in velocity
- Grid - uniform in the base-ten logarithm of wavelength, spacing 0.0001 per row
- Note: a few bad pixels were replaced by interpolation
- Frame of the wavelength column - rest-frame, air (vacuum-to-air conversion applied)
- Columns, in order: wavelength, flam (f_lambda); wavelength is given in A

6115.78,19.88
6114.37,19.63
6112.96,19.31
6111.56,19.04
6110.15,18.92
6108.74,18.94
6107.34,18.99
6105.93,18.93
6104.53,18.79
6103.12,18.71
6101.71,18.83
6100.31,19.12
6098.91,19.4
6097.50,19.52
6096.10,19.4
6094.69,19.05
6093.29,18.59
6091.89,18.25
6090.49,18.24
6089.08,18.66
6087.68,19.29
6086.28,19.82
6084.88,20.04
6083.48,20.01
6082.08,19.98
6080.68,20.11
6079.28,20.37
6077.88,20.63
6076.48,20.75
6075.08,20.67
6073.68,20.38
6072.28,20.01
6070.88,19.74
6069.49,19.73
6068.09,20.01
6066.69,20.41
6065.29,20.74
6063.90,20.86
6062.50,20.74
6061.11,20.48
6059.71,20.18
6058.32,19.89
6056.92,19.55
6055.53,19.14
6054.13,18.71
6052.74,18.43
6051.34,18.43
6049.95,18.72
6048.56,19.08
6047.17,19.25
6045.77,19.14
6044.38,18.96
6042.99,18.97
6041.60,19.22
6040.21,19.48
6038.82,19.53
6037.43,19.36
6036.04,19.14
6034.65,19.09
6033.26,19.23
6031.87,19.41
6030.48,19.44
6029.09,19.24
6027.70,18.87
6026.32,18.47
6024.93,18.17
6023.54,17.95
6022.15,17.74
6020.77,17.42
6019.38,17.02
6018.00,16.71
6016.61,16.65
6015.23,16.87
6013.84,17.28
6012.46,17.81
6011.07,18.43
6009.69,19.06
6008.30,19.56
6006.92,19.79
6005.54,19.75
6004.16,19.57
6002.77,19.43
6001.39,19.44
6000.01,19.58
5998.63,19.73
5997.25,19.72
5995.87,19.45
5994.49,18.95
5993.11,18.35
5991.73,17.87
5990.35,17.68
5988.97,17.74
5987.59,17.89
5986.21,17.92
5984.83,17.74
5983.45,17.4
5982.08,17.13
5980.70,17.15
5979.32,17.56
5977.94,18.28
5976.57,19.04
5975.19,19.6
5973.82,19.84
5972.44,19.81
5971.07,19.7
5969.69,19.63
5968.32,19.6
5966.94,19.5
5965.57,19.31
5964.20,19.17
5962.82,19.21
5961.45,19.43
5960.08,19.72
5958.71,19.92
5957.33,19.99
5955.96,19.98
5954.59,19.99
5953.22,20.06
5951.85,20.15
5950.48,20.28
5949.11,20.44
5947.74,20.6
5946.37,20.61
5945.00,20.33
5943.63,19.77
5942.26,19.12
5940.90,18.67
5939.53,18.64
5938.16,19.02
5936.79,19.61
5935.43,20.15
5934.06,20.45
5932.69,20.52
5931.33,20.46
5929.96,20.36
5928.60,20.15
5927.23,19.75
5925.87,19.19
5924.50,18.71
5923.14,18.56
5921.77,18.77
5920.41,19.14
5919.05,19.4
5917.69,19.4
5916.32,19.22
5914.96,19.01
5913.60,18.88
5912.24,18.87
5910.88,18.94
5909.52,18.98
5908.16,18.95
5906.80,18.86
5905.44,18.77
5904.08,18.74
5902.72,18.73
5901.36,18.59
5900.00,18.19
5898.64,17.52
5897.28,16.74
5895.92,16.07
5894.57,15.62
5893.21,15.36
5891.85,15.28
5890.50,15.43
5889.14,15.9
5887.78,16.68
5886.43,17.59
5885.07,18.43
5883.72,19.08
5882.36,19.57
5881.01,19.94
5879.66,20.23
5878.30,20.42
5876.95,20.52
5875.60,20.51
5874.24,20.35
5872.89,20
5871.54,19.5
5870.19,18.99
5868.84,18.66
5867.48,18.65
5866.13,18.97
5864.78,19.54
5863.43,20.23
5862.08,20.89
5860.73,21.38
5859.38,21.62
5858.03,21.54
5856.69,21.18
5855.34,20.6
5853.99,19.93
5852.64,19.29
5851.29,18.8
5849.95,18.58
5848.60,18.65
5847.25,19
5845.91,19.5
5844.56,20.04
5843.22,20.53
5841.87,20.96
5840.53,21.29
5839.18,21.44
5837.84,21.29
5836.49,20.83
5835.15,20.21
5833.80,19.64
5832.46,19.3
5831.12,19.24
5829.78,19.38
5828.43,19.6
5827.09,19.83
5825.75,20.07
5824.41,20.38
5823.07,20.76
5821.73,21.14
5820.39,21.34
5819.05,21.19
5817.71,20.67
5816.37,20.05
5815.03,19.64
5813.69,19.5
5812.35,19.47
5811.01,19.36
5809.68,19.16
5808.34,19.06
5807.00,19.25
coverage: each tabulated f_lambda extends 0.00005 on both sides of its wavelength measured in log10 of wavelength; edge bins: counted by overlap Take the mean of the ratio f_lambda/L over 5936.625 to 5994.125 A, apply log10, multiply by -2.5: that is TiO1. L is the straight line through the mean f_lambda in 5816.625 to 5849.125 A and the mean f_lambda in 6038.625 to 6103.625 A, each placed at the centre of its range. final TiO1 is 0.04 mag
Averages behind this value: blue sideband 20.3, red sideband 19.6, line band 19.1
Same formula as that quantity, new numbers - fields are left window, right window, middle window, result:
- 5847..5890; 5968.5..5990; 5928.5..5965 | -0.063 mag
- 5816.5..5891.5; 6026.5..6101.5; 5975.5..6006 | 0.063 mag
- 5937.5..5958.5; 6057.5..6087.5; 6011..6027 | 0.149 mag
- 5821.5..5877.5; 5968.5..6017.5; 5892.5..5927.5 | 0.060 mag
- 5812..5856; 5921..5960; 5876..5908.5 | 0.111 mag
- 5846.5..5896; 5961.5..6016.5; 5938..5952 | -0.053 mag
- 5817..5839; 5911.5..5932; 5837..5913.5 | 0.041 mag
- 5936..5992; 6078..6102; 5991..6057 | 0.028 mag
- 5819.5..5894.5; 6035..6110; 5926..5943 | -0.010 mag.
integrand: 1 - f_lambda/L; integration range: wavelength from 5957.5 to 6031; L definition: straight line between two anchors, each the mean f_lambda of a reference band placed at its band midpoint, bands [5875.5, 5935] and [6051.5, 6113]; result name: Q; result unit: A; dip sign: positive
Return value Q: 1.7 A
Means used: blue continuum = 18.6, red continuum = 19.6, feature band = 18.7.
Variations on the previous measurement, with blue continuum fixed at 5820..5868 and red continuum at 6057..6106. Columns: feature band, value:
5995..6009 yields 0.2 A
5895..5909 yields 1.4 A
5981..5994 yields 1.4 A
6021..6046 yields 1.1 A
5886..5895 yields 1.9 A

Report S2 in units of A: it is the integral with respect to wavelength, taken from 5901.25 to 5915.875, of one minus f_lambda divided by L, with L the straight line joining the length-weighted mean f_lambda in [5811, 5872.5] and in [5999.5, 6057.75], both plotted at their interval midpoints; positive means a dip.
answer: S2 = 0.5 A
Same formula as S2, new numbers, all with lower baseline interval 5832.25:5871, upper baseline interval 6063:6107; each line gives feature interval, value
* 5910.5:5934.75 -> 0.6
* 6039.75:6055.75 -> 0.6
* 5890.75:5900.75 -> 1.8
